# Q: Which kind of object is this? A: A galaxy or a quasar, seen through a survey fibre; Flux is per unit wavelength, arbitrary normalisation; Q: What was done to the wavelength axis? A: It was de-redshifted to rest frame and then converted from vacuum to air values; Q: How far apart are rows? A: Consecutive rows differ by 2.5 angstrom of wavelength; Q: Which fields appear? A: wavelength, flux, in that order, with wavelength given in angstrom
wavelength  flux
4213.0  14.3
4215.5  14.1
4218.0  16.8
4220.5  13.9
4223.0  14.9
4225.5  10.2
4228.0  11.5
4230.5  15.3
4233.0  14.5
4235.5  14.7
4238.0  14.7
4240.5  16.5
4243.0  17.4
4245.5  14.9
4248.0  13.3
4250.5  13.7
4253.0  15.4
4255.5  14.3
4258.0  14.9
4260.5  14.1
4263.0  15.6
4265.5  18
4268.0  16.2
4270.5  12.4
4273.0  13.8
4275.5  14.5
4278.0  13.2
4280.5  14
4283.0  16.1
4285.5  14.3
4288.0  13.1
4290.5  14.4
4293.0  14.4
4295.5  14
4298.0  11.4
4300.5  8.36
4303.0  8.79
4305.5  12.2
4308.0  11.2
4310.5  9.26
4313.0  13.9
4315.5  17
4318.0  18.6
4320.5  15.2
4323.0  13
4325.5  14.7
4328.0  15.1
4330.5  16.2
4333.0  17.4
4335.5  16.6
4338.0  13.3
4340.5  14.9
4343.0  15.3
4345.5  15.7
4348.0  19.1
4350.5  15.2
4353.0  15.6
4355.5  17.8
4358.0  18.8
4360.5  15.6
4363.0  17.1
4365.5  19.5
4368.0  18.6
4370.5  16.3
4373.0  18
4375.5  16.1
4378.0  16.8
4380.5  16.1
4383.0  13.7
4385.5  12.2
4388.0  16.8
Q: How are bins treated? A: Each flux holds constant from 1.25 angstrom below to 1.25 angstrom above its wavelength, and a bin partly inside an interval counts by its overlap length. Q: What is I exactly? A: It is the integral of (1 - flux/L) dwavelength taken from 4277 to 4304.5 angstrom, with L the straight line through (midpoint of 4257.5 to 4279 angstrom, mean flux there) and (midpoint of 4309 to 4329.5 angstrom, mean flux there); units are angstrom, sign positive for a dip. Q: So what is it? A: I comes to 3.3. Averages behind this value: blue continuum 14.8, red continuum 14.6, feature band 12.9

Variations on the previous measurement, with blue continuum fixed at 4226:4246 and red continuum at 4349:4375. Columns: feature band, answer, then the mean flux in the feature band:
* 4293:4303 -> 2.9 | 11.3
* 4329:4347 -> 1.2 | 15.7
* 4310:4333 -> 1.9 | 15.1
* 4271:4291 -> 2.0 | 14.1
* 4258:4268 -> -0.3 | 15.8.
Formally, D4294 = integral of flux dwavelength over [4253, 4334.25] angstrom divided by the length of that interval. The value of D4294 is 14.1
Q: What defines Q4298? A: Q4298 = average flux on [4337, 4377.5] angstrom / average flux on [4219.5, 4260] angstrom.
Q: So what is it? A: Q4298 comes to 1.16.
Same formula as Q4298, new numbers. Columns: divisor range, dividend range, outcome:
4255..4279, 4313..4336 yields 1.08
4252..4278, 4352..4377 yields 1.17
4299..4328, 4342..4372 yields 1.31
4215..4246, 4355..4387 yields 1.14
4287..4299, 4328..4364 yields 1.21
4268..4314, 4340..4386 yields 1.29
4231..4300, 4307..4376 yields 1.10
